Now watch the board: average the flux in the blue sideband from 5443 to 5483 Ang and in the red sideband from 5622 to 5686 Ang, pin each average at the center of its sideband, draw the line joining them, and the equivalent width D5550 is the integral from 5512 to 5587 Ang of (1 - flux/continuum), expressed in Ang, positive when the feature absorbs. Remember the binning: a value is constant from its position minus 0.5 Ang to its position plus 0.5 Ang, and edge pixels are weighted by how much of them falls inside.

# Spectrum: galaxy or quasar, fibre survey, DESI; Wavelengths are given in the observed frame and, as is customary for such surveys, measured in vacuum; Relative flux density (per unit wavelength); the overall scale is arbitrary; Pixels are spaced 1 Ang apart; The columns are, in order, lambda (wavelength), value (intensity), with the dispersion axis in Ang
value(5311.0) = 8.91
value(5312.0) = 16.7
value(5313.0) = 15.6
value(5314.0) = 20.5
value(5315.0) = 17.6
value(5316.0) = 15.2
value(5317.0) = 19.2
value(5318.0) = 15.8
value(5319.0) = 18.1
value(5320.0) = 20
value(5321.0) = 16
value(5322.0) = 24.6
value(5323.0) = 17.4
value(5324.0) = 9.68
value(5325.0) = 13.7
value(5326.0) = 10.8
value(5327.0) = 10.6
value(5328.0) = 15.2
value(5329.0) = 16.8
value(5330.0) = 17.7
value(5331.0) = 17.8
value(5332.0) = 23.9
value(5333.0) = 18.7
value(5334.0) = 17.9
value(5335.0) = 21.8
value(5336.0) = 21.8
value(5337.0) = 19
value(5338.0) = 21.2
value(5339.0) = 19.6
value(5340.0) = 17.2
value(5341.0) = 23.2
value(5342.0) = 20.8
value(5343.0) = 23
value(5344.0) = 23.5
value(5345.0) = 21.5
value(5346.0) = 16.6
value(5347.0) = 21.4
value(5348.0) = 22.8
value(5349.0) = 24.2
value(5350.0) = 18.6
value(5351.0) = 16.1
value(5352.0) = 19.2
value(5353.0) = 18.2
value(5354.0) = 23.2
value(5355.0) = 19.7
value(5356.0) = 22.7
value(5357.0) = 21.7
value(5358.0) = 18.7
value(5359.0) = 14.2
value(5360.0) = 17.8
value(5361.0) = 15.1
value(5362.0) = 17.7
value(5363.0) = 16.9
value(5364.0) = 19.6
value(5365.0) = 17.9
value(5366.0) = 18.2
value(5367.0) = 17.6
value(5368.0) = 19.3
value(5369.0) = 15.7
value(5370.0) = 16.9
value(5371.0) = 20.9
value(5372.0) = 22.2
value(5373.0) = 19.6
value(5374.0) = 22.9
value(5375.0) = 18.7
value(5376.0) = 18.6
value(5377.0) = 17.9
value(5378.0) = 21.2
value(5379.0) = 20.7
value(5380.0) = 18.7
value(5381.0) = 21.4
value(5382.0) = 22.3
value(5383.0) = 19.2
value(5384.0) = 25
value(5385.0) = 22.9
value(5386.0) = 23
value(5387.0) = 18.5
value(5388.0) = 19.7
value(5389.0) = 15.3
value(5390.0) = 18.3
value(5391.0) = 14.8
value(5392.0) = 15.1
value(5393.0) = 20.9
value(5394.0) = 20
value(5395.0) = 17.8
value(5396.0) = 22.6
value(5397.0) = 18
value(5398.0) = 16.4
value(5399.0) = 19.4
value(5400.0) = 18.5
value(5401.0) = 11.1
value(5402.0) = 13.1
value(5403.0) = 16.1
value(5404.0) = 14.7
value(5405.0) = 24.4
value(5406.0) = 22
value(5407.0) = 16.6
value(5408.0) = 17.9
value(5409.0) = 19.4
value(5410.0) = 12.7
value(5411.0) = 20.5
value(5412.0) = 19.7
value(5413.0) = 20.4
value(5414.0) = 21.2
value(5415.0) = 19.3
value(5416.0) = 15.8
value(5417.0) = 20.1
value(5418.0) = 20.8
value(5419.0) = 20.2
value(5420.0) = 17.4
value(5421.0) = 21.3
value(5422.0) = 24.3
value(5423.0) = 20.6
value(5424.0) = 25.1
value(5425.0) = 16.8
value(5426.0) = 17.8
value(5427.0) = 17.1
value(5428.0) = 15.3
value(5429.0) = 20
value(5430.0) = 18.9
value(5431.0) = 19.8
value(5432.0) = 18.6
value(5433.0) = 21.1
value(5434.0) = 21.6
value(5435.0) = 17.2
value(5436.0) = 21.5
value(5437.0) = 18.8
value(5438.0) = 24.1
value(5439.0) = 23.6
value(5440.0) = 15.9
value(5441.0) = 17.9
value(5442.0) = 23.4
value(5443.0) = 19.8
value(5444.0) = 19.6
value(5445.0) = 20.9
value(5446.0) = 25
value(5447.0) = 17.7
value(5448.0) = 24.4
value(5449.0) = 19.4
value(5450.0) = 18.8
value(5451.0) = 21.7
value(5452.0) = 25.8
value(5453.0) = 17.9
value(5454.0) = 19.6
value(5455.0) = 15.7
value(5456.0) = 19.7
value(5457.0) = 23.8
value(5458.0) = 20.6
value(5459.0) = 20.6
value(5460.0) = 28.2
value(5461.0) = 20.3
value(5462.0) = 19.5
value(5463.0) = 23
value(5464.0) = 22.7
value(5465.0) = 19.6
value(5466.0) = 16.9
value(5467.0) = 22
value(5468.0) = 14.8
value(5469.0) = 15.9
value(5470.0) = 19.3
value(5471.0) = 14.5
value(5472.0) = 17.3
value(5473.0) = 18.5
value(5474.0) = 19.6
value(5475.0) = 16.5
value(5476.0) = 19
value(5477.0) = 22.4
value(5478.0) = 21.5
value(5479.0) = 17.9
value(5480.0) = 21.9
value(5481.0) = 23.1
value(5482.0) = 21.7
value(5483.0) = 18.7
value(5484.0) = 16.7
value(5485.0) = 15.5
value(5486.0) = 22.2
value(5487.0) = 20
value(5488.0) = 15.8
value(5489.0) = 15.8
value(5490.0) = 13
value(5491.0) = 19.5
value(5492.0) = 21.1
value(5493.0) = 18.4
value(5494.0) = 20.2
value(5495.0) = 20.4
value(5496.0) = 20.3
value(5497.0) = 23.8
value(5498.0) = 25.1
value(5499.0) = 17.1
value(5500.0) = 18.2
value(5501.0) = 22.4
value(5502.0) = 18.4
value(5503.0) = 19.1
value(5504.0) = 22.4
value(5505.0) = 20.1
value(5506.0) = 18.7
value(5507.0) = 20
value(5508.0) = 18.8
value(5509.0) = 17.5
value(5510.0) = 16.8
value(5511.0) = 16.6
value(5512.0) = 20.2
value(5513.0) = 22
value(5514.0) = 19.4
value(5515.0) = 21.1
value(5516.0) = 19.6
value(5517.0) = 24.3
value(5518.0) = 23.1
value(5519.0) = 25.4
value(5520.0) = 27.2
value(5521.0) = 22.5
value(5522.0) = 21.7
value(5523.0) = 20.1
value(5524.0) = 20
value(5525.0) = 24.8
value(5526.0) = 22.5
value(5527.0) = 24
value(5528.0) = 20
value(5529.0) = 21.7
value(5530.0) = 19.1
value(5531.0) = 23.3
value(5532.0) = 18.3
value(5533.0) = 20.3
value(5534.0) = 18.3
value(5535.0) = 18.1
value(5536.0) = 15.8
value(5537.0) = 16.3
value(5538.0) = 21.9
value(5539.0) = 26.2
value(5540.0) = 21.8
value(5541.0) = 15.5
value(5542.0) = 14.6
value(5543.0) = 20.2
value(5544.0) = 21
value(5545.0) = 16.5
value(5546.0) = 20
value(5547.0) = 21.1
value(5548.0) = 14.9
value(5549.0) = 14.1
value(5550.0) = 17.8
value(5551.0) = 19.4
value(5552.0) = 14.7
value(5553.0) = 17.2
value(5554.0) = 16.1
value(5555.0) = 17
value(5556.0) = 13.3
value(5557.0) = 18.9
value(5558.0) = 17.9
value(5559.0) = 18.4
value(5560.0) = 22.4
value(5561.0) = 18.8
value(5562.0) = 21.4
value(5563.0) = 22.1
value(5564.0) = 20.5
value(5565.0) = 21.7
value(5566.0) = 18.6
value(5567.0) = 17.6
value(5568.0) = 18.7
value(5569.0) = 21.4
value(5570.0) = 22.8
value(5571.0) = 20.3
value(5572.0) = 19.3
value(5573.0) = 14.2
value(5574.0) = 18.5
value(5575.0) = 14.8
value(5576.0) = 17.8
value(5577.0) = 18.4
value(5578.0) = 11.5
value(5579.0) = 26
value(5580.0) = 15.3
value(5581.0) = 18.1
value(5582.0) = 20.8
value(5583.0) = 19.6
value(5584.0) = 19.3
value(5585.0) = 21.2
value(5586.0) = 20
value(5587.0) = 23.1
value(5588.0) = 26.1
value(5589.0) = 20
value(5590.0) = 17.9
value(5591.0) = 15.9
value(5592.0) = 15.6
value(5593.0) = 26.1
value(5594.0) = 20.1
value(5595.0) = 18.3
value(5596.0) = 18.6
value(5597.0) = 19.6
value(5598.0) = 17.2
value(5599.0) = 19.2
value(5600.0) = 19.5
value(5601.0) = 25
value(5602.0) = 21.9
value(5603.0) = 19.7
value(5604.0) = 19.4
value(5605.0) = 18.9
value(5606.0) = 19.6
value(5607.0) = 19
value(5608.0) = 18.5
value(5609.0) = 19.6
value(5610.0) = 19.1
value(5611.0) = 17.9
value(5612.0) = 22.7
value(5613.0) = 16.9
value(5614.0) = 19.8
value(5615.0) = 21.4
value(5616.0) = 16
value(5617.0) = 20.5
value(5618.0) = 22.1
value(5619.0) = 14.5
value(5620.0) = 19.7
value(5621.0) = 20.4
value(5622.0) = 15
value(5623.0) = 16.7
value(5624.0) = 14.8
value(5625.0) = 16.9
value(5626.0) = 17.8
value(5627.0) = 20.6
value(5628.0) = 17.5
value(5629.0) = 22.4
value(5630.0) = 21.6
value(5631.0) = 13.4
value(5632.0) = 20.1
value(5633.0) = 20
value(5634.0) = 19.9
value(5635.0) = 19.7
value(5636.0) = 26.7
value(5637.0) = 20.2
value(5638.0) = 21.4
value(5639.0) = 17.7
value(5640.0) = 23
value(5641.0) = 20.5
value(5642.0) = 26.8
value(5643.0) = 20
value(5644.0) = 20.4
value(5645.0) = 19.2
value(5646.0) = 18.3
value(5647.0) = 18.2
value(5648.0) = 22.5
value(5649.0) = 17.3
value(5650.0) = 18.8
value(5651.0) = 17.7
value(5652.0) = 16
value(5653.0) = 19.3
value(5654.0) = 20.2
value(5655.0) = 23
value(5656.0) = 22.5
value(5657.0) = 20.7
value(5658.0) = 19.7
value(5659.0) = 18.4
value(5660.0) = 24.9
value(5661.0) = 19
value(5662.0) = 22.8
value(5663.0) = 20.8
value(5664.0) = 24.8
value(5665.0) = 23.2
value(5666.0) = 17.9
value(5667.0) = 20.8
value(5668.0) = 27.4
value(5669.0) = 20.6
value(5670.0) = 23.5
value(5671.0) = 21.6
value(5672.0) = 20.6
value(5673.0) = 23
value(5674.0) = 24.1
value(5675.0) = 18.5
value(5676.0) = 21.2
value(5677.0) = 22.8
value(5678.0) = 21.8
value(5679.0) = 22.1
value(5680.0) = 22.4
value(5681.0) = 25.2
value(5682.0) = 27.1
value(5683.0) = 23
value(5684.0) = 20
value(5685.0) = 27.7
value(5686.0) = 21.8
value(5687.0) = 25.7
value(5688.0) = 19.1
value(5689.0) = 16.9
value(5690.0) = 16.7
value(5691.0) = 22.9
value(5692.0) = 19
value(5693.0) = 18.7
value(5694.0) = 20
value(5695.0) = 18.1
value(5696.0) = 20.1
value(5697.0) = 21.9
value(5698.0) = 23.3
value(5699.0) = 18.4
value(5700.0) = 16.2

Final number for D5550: 3.2 Ang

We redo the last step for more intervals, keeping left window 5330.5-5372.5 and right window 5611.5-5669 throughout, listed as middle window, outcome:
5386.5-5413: 2.4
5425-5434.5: 0.4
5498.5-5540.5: -1.6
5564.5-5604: 0.9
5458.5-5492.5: 0.9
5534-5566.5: 2.2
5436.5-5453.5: -1.0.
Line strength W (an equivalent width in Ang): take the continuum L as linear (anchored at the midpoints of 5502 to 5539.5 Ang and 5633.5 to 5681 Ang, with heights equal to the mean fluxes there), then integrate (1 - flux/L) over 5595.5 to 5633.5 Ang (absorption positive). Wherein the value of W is 3.6 Ang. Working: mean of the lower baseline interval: 20.7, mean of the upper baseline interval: 21.1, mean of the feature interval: 19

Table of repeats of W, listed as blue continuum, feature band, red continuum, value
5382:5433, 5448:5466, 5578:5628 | -1.8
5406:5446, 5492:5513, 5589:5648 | -0.2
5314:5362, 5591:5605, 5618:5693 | 0.3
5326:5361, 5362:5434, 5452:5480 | 1.7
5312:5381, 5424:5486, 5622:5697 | -1.3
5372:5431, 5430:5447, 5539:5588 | -1.2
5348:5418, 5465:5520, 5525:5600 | -1.3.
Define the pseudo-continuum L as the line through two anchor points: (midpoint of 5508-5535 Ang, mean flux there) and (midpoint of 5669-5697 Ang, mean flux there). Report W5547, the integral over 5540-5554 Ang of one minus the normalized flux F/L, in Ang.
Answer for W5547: 2.4 Ang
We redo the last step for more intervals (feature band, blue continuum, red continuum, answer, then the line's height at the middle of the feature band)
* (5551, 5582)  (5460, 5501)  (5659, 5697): 2.9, 20.4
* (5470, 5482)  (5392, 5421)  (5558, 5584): -0.4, 18.7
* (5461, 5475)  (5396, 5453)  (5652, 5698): 0.8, 19.8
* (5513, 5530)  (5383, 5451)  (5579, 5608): -2.2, 19.7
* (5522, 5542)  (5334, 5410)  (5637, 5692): 0.1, 20.4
